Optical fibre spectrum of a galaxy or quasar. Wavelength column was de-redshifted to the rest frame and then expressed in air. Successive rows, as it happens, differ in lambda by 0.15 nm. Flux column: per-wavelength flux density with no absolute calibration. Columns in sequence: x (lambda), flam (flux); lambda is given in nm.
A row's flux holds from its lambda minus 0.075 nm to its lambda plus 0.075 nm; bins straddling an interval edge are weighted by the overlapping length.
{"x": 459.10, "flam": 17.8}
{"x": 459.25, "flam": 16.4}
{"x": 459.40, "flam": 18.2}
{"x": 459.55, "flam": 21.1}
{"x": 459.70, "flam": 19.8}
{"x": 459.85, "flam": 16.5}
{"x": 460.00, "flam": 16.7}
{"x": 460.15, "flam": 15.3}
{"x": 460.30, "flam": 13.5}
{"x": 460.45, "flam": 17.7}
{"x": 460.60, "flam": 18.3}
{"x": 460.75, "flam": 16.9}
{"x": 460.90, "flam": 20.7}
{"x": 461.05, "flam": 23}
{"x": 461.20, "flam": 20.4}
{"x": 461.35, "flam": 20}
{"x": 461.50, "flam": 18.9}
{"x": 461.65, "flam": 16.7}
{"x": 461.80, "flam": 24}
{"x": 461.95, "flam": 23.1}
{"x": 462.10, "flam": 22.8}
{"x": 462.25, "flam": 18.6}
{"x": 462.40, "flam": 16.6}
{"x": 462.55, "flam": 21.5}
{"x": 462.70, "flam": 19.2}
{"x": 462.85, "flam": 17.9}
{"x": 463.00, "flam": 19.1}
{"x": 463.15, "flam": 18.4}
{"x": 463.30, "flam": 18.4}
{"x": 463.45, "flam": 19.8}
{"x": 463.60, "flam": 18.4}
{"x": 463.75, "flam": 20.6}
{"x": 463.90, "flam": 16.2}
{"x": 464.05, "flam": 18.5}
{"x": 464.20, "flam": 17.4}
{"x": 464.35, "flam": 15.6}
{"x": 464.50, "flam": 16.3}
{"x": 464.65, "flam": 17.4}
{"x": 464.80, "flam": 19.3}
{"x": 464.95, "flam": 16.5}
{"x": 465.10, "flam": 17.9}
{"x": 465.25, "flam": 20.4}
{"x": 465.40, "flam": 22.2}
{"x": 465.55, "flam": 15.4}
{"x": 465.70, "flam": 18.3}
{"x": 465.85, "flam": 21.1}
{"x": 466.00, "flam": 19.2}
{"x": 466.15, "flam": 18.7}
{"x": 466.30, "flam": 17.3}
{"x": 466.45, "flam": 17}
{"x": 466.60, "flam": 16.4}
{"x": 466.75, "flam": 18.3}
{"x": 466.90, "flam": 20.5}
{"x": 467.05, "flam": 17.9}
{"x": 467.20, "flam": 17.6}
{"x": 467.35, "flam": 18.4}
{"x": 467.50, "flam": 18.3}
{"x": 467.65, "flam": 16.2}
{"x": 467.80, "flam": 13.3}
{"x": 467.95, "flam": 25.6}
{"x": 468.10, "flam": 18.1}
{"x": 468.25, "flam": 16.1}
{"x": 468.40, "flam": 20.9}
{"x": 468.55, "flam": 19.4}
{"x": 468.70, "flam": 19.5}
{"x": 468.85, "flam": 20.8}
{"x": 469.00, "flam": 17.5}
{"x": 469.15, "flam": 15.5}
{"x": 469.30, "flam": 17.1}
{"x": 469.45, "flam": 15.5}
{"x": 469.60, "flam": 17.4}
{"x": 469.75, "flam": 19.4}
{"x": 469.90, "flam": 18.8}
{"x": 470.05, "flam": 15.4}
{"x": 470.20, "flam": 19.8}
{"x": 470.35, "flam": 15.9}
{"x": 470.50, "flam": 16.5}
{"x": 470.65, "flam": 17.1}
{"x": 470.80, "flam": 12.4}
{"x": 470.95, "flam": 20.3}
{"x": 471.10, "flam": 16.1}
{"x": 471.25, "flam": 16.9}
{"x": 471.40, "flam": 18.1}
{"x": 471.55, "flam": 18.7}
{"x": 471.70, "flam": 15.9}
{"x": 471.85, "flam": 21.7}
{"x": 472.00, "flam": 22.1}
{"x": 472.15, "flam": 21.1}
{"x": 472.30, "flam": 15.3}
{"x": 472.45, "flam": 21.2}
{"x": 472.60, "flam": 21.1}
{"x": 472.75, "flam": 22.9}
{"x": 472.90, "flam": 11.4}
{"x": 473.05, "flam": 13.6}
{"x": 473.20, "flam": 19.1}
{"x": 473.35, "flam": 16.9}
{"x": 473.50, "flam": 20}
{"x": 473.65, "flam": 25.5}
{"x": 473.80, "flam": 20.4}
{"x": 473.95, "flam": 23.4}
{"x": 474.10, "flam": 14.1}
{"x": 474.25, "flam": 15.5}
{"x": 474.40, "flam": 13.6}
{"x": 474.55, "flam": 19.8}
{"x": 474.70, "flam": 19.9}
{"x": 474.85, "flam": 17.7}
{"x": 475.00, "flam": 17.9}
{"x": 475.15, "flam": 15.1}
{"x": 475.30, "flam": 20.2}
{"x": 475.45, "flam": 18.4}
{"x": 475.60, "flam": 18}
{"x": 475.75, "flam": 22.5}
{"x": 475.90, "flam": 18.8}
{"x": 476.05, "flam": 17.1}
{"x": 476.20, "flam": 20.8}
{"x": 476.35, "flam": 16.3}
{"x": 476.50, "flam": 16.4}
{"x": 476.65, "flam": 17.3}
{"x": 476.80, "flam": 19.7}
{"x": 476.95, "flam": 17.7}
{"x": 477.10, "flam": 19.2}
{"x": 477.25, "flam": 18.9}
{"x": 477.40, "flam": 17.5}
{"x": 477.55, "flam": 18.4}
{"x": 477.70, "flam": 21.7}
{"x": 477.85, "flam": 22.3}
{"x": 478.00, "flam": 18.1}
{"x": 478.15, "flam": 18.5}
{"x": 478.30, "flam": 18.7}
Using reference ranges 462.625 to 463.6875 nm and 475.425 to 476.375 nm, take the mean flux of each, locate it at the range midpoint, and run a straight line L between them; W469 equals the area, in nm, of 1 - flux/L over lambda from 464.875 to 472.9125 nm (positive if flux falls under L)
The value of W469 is 0.27 nm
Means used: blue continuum 18.8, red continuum 19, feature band 18.2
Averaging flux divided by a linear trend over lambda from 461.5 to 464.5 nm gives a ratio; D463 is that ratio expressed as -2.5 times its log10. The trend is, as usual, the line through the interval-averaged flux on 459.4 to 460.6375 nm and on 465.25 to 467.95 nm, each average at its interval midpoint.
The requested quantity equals -0.07 mag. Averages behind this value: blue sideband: 17.4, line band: 19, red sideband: 18.3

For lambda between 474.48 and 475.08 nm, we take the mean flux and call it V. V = 18.8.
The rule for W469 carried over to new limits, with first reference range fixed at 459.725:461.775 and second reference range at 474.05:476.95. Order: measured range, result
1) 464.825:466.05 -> -0.052 nm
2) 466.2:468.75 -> -0.029 nm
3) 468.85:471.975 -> 0.093 nm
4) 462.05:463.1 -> -0.063 nm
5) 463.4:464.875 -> 0.019 nm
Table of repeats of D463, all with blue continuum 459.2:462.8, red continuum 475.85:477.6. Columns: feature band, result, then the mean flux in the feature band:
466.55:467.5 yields 0.03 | 18.2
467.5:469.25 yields 0.01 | 18.4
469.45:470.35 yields 0.05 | 17.8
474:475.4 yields 0.06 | 17.2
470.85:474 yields -0.04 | 19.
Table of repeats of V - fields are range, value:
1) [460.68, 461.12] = 20.2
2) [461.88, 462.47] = 20.3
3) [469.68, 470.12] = 17.9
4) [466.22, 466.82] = 17.3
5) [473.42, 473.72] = 22.6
